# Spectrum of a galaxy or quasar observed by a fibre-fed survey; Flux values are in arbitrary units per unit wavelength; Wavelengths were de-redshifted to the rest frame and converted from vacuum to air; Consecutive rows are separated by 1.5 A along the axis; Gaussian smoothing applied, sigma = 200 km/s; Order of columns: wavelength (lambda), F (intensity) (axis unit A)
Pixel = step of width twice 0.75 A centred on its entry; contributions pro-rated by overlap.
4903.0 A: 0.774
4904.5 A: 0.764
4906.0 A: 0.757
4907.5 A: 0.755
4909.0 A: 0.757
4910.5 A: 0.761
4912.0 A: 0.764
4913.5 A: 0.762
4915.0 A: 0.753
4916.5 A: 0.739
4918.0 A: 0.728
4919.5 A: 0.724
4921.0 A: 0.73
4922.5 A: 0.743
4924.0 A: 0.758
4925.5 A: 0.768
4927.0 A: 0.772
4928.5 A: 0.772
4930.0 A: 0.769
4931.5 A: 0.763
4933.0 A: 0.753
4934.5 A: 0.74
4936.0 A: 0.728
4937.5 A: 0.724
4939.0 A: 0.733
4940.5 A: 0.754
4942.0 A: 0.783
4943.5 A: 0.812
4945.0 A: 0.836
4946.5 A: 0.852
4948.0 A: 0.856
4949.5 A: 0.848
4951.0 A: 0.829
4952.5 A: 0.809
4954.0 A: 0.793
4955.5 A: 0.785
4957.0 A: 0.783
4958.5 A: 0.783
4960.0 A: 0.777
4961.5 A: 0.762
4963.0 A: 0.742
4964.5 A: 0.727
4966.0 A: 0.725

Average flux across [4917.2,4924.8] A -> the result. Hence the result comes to 0.737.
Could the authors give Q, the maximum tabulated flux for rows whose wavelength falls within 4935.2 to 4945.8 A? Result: 0.836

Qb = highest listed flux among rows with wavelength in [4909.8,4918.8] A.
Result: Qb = 0.764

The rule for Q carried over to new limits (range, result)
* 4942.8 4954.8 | 0.856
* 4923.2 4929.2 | 0.772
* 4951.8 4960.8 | 0.809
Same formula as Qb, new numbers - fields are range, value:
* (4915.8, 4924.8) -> 0.758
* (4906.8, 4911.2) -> 0.761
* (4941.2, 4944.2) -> 0.812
